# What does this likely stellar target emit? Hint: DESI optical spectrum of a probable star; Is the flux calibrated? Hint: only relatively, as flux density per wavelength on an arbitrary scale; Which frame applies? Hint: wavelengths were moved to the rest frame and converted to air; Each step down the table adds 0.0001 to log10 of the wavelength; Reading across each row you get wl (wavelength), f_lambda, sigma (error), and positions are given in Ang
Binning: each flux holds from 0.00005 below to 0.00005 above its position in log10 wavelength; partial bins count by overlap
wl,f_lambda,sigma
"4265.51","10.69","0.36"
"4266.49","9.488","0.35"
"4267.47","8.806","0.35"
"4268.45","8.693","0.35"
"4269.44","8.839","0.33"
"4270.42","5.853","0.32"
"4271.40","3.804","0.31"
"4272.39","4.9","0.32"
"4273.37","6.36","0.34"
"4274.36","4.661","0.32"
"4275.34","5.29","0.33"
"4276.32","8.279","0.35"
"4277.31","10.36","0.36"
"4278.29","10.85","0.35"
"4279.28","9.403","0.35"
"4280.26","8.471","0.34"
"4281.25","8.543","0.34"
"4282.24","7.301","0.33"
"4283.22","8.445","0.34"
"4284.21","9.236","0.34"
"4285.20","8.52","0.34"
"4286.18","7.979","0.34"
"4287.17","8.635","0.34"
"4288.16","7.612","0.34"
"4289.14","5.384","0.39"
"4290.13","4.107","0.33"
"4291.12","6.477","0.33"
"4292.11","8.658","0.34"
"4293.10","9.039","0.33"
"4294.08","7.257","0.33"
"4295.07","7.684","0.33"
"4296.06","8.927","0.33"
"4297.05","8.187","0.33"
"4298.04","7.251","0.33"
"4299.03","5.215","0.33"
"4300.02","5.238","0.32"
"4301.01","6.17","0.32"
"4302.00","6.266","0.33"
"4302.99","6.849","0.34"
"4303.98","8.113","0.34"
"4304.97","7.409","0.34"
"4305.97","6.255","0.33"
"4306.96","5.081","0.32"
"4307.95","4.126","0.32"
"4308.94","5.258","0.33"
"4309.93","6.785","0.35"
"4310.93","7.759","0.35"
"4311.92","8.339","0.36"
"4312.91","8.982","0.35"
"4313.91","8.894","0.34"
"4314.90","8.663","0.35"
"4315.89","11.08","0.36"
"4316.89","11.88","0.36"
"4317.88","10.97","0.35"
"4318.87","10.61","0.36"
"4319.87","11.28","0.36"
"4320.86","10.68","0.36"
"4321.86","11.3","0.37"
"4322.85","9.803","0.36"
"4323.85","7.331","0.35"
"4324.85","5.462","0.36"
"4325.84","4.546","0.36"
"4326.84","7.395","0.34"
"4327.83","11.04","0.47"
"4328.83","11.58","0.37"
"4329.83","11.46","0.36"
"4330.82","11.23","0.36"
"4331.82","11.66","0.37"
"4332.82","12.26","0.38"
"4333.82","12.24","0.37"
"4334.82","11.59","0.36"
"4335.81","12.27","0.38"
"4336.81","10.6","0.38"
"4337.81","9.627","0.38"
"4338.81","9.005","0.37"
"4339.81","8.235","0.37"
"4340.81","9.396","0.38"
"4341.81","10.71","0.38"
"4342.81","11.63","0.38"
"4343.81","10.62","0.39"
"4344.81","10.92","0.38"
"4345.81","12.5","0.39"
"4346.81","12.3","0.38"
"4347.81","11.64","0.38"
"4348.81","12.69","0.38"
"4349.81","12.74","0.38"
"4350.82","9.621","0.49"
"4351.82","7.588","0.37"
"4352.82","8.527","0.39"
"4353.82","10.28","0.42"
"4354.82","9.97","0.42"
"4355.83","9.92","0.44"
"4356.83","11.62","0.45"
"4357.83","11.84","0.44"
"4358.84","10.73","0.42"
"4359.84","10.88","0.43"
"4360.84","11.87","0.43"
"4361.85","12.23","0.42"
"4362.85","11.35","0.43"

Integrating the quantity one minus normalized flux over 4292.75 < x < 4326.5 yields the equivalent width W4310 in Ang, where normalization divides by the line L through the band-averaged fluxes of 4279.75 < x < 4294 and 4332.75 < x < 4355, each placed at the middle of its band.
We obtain 4.0 Ang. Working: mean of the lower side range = 7.73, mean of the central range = 7.9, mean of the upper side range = 10.7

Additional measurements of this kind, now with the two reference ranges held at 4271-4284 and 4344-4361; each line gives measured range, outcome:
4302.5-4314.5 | 2.6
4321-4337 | -0.4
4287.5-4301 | 2.1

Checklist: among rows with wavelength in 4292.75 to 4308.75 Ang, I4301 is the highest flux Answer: 9.039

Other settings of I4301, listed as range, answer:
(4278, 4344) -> 12.27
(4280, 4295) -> 9.236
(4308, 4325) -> 11.88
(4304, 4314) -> 8.982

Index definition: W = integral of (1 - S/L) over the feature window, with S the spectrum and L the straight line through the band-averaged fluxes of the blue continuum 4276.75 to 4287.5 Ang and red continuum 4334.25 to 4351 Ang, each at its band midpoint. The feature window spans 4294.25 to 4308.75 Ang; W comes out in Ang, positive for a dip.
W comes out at 4.4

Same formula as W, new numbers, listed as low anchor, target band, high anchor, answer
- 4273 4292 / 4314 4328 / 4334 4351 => 0.58 Ang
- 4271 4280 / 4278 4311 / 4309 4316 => 1.82 Ang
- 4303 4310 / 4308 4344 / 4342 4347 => -3.71 Ang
